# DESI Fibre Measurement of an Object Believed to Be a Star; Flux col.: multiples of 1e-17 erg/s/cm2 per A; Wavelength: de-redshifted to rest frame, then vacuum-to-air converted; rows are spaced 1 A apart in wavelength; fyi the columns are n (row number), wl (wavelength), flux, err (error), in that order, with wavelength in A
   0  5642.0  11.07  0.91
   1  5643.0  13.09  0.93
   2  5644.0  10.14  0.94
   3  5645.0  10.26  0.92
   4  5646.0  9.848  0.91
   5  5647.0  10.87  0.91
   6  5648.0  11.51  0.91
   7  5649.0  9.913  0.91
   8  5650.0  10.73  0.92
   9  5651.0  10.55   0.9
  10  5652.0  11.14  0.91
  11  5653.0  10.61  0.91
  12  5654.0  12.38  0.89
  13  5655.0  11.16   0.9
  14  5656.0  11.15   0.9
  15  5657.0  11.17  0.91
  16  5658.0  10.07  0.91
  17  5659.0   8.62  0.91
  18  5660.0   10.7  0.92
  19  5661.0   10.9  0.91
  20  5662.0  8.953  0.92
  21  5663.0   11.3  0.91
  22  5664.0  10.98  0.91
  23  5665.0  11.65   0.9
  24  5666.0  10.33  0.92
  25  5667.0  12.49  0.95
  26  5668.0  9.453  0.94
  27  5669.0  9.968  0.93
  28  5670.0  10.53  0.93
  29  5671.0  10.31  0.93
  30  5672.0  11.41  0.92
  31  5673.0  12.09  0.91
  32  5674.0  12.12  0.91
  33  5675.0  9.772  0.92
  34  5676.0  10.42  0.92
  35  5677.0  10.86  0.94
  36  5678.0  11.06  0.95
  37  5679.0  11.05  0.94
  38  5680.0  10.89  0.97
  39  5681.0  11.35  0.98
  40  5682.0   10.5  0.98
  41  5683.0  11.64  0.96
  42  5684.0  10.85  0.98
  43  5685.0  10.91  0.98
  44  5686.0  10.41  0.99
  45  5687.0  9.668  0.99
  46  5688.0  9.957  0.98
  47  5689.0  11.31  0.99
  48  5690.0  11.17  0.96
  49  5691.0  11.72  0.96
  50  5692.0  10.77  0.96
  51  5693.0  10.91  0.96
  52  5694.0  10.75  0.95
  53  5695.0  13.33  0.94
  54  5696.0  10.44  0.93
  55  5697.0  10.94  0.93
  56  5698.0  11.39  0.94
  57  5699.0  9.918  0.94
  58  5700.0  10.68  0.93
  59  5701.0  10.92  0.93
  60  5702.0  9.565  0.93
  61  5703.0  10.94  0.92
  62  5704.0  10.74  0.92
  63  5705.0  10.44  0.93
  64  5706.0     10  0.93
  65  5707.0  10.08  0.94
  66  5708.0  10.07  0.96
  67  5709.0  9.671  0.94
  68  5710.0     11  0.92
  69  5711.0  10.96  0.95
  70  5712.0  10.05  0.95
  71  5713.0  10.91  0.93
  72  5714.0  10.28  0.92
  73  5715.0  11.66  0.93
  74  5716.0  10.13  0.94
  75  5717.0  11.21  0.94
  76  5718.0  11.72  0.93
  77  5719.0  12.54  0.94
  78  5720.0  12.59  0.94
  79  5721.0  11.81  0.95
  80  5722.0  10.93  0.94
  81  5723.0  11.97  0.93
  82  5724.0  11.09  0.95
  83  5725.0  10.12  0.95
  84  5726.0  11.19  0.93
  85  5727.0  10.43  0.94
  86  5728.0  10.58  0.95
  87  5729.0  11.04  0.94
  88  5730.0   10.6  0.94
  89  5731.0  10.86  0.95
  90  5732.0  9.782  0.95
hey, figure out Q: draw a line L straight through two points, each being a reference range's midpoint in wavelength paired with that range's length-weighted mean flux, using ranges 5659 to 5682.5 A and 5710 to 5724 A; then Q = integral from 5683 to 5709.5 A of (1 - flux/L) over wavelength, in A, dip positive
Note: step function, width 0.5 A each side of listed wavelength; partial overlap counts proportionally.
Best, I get 0.9 A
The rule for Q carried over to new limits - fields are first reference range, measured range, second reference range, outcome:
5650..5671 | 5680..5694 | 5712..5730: 0.04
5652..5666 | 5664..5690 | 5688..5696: 0.42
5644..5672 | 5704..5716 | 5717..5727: 0.91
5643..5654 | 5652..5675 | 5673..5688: -0.05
